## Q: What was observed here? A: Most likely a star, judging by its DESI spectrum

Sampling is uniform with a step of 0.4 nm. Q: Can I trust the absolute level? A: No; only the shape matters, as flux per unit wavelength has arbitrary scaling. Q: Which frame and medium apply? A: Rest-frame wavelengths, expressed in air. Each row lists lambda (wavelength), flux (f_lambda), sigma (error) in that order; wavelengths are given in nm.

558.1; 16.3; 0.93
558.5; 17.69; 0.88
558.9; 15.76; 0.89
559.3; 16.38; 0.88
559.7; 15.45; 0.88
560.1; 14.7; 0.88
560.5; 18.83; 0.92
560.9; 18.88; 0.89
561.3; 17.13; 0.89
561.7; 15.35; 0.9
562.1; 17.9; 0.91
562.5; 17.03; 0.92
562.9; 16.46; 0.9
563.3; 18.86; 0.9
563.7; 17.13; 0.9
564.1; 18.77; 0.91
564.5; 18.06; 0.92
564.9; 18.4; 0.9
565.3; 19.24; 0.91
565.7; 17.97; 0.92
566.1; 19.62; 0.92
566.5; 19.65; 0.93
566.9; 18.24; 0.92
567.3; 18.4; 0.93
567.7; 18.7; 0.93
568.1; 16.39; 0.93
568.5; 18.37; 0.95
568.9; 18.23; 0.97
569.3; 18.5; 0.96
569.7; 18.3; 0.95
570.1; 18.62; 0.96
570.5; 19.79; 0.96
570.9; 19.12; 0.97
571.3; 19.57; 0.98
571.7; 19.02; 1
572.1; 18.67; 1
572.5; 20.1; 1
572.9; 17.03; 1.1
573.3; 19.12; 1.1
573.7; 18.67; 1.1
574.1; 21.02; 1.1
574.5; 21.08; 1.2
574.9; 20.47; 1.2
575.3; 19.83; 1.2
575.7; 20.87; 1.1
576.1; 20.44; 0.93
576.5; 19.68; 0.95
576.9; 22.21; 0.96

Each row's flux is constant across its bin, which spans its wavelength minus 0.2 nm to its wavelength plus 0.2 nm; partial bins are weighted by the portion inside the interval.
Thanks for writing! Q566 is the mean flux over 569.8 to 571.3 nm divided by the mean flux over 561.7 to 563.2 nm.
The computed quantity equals 1.13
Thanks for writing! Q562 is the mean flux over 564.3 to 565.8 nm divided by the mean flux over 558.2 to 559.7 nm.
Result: 1.12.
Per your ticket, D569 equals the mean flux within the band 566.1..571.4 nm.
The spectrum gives 18.6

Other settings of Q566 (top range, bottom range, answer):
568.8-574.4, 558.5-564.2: 1.12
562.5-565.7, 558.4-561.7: 1.08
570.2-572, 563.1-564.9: 1.06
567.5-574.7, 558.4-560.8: 1.14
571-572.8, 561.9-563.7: 1.10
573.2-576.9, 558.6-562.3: 1.21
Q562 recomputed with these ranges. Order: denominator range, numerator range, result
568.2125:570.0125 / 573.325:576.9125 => 1.11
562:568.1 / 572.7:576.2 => 1.09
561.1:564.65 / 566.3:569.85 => 1.05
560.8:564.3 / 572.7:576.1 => 1.13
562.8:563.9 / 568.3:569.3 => 1.04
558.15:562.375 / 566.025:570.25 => 1.10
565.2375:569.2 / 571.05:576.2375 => 1.07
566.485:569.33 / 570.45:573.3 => 1.04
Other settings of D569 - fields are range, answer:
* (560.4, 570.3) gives 18.1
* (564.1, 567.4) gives 18.7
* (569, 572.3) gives 18.9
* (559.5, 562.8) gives 16.9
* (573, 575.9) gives 20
